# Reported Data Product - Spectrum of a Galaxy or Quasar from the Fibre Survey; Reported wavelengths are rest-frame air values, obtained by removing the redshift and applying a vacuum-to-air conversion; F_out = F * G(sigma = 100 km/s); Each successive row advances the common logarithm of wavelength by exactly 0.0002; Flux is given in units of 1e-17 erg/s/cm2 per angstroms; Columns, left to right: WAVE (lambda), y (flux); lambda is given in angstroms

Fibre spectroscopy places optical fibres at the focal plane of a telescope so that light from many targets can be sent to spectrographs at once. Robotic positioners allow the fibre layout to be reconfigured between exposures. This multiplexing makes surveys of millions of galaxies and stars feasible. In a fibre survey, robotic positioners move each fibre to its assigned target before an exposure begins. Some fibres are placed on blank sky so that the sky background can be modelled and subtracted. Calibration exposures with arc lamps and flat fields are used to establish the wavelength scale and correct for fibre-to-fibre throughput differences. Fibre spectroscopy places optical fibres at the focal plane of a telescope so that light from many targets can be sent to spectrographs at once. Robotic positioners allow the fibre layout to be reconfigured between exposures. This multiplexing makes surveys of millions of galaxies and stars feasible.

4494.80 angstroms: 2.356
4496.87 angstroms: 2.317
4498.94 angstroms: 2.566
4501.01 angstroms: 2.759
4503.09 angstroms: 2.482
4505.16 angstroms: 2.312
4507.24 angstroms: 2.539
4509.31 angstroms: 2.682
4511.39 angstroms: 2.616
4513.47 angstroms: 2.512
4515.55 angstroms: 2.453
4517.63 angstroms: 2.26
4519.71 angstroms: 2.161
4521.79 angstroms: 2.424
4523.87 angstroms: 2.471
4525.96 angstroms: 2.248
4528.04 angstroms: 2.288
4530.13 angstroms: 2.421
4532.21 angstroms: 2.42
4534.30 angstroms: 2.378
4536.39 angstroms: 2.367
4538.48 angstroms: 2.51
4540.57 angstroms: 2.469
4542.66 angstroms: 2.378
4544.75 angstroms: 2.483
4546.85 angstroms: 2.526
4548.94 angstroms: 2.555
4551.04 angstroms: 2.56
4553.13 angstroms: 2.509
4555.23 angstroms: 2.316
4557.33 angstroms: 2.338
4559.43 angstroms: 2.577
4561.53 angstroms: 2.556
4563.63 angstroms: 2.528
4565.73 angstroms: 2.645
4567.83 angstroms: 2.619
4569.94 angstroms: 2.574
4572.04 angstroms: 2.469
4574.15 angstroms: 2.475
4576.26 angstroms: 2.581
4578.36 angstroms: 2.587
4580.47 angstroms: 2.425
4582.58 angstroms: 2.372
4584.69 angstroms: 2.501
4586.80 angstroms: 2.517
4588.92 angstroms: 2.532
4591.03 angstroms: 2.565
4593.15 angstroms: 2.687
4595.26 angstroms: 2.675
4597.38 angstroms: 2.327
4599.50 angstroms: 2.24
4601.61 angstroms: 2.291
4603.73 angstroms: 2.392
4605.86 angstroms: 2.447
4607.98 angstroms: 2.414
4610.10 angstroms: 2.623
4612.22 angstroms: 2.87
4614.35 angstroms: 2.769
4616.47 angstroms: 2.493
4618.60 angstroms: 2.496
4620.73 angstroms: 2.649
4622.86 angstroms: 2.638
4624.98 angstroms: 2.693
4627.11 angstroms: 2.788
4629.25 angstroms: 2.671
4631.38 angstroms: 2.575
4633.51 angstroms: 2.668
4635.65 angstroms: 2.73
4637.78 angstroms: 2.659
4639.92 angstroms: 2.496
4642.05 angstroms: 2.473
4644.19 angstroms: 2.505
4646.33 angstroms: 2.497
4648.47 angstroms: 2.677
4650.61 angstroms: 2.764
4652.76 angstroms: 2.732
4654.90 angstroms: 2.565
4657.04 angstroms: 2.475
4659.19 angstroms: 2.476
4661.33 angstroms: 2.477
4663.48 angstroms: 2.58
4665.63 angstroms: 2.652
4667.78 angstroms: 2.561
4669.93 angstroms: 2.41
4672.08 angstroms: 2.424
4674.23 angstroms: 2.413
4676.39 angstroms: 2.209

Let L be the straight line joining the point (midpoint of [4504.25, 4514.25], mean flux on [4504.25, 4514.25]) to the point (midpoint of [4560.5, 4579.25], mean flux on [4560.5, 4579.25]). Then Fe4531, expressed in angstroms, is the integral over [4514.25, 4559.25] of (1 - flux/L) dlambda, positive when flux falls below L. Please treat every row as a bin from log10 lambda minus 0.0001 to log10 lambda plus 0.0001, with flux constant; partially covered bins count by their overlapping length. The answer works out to 2.4 angstroms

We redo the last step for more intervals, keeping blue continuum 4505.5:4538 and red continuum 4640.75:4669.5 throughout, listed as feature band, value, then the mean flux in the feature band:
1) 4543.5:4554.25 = -0.3 angstroms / 2.52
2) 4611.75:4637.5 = -1.3 angstroms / 2.66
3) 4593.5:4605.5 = 0.5 angstroms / 2.41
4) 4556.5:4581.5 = -0.6 angstroms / 2.53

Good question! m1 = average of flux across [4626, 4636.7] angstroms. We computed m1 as 2.68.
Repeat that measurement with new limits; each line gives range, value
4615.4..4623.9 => 2.57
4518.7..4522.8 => 2.29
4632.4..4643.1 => 2.61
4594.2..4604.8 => 2.38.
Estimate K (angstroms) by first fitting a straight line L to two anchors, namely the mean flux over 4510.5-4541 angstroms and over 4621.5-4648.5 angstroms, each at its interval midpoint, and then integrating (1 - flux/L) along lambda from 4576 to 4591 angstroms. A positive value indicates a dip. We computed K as 0.1 angstroms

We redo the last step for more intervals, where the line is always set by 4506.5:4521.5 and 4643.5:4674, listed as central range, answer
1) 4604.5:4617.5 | -0.4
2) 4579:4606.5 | 0.5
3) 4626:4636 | -0.6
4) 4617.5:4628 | -0.5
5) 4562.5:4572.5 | -0.3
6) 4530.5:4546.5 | 0.3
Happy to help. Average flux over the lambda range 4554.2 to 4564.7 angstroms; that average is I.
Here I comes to 2.46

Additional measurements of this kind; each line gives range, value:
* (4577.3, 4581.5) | 2.51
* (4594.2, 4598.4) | 2.5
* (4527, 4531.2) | 2.36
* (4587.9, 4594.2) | 2.59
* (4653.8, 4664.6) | 2.52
